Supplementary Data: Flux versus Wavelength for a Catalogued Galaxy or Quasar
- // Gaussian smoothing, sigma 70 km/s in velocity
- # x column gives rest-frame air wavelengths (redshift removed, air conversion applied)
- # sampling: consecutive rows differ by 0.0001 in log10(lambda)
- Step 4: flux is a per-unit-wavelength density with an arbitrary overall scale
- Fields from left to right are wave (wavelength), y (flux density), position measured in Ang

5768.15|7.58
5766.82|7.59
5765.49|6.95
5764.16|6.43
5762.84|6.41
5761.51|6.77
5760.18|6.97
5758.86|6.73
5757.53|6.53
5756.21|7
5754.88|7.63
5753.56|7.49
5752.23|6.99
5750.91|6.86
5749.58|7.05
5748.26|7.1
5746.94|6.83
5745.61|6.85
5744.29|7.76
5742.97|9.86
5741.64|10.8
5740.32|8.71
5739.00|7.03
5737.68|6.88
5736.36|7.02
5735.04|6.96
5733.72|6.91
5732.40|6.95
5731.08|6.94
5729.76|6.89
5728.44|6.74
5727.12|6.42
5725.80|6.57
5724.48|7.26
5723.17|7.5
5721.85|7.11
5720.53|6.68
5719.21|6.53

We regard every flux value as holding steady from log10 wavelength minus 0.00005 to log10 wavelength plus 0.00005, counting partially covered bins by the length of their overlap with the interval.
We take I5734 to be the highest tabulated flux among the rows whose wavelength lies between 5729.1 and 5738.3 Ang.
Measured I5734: 7.02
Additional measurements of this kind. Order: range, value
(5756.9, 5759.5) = 6.73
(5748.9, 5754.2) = 7.49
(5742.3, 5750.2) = 9.86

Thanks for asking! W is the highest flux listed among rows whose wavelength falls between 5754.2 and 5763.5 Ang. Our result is 7.63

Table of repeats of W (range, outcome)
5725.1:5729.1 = 6.74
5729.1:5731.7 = 6.94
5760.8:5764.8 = 6.77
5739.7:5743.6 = 10.8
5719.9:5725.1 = 7.5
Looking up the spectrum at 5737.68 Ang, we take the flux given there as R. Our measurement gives 6.88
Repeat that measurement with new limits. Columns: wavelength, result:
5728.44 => 6.74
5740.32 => 8.71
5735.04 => 6.96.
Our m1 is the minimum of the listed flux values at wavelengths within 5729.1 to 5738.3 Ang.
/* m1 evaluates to 6.88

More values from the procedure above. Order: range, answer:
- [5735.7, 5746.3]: 6.85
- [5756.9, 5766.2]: 6.41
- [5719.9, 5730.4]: 6.42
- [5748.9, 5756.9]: 6.86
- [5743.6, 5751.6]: 6.83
